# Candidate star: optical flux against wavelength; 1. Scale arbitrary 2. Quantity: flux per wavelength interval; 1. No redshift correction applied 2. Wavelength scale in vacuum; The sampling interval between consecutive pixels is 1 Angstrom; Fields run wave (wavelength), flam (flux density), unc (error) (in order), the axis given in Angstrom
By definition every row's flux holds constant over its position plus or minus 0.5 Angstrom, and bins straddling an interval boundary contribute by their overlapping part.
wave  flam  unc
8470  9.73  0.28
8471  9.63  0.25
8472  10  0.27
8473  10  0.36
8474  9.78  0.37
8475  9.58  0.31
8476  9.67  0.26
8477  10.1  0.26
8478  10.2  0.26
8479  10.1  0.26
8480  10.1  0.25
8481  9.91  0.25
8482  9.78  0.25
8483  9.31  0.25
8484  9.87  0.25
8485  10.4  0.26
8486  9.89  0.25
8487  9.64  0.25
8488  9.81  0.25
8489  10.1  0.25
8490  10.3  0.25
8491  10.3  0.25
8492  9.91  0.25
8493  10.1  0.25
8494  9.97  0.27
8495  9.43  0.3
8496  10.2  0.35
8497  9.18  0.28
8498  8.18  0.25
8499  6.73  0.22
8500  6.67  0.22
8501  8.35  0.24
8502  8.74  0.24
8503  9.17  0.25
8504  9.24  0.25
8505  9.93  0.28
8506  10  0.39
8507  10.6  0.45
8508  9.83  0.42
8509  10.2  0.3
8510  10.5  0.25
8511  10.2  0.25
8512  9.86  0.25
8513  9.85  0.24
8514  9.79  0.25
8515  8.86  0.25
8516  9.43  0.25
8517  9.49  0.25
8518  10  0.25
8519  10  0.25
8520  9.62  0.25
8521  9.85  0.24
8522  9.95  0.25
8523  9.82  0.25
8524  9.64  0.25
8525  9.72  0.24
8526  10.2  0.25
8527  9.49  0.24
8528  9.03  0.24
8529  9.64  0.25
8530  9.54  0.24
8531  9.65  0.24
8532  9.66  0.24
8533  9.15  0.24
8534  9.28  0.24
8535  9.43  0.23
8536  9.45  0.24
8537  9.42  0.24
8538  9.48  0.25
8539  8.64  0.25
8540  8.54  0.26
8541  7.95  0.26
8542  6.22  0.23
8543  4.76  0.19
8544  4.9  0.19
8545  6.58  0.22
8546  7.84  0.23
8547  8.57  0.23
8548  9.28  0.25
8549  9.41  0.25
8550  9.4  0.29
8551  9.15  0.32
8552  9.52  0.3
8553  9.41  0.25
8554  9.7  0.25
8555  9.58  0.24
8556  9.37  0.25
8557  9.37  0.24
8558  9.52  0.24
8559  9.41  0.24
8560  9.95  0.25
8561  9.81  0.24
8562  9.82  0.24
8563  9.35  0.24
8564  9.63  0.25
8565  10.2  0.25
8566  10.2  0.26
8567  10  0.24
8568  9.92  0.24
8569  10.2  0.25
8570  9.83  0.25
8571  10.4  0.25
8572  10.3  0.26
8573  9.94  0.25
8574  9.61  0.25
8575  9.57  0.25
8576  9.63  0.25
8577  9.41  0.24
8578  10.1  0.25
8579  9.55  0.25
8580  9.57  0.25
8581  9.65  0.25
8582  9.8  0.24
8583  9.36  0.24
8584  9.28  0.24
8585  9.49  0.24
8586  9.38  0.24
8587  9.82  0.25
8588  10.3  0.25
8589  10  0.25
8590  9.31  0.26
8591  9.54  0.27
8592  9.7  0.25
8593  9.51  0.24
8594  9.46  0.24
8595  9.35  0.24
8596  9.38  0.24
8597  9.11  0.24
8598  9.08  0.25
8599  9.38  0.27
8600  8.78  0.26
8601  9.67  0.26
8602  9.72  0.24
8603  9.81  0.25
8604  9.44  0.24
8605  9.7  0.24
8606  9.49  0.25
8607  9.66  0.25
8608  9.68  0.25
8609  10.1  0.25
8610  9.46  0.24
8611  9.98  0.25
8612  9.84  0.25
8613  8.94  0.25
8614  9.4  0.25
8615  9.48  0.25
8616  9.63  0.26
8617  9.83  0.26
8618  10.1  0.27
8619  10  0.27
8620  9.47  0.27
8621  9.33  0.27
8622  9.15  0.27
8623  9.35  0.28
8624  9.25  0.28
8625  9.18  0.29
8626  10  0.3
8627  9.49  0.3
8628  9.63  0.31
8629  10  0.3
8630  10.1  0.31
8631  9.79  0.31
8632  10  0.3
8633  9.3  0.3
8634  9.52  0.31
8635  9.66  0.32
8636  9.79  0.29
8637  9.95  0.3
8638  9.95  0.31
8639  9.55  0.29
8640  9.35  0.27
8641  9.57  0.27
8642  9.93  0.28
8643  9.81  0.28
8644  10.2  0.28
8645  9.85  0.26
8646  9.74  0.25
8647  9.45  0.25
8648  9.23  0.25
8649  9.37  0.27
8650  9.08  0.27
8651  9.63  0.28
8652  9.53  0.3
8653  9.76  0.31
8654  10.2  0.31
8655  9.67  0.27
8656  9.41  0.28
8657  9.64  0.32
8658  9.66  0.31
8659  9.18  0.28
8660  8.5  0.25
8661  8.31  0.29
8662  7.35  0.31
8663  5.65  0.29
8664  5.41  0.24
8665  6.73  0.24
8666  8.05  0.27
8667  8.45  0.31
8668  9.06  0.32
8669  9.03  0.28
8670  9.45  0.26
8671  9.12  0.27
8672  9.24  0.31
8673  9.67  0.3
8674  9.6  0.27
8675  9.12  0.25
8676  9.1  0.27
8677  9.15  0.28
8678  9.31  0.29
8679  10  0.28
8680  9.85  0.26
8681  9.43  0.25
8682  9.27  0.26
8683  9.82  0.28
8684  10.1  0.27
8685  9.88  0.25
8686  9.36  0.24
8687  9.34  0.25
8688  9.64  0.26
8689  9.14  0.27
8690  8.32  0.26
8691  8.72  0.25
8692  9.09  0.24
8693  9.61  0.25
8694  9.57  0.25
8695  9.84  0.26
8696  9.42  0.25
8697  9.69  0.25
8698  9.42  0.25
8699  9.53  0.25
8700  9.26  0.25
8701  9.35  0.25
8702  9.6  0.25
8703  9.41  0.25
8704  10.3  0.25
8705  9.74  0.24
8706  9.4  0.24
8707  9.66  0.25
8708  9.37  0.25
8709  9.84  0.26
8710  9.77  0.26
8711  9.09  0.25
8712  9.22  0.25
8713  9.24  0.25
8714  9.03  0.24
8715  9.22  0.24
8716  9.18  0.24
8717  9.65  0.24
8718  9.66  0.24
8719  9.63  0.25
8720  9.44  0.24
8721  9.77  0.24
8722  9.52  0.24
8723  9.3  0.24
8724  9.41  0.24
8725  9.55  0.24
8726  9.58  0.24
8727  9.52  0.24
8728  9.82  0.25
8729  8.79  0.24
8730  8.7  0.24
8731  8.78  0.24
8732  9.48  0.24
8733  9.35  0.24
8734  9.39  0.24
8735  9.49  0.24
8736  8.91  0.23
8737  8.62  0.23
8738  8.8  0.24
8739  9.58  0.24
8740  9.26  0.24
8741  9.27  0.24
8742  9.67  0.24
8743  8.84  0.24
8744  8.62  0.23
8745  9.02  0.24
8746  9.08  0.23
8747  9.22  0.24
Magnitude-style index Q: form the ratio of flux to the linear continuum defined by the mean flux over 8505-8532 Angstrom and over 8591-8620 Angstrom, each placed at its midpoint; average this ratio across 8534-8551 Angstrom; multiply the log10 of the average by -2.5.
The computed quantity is 0.19 mag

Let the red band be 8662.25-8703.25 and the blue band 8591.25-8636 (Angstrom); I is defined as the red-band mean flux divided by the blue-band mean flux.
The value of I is 0.95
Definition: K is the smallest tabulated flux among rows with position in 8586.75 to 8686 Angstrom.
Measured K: 5.41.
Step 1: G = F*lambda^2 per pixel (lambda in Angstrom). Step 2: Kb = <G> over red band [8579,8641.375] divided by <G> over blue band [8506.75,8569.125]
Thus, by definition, 1.05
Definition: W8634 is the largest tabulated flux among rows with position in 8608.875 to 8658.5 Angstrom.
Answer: 10.2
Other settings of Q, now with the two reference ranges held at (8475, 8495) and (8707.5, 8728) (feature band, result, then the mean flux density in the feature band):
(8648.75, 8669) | 0.11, 8.63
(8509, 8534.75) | 0.02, 9.7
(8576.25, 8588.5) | 0.01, 9.64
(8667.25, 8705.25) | 0.01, 9.43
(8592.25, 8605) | 0.03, 9.41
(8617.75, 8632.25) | 0.00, 9.64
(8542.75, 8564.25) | 0.11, 8.87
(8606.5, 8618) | 0.00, 9.66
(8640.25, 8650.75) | 0.00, 9.62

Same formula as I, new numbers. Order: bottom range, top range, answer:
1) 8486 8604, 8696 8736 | 1.00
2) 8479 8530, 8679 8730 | 0.98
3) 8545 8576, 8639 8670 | 0.94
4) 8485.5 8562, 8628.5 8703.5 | 1.00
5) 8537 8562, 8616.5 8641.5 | 1.12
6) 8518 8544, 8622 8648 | 1.07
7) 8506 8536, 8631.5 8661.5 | 0.98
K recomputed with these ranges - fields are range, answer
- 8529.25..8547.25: 4.76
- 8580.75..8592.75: 9.28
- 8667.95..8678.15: 9.03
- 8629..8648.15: 9.23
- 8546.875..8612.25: 8.57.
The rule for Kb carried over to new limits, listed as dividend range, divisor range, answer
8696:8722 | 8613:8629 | 1.02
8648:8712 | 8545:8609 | 0.99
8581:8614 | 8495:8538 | 1.03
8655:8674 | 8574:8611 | 0.90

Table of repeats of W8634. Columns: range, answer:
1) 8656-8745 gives 10.3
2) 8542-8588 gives 10.4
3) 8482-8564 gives 10.6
